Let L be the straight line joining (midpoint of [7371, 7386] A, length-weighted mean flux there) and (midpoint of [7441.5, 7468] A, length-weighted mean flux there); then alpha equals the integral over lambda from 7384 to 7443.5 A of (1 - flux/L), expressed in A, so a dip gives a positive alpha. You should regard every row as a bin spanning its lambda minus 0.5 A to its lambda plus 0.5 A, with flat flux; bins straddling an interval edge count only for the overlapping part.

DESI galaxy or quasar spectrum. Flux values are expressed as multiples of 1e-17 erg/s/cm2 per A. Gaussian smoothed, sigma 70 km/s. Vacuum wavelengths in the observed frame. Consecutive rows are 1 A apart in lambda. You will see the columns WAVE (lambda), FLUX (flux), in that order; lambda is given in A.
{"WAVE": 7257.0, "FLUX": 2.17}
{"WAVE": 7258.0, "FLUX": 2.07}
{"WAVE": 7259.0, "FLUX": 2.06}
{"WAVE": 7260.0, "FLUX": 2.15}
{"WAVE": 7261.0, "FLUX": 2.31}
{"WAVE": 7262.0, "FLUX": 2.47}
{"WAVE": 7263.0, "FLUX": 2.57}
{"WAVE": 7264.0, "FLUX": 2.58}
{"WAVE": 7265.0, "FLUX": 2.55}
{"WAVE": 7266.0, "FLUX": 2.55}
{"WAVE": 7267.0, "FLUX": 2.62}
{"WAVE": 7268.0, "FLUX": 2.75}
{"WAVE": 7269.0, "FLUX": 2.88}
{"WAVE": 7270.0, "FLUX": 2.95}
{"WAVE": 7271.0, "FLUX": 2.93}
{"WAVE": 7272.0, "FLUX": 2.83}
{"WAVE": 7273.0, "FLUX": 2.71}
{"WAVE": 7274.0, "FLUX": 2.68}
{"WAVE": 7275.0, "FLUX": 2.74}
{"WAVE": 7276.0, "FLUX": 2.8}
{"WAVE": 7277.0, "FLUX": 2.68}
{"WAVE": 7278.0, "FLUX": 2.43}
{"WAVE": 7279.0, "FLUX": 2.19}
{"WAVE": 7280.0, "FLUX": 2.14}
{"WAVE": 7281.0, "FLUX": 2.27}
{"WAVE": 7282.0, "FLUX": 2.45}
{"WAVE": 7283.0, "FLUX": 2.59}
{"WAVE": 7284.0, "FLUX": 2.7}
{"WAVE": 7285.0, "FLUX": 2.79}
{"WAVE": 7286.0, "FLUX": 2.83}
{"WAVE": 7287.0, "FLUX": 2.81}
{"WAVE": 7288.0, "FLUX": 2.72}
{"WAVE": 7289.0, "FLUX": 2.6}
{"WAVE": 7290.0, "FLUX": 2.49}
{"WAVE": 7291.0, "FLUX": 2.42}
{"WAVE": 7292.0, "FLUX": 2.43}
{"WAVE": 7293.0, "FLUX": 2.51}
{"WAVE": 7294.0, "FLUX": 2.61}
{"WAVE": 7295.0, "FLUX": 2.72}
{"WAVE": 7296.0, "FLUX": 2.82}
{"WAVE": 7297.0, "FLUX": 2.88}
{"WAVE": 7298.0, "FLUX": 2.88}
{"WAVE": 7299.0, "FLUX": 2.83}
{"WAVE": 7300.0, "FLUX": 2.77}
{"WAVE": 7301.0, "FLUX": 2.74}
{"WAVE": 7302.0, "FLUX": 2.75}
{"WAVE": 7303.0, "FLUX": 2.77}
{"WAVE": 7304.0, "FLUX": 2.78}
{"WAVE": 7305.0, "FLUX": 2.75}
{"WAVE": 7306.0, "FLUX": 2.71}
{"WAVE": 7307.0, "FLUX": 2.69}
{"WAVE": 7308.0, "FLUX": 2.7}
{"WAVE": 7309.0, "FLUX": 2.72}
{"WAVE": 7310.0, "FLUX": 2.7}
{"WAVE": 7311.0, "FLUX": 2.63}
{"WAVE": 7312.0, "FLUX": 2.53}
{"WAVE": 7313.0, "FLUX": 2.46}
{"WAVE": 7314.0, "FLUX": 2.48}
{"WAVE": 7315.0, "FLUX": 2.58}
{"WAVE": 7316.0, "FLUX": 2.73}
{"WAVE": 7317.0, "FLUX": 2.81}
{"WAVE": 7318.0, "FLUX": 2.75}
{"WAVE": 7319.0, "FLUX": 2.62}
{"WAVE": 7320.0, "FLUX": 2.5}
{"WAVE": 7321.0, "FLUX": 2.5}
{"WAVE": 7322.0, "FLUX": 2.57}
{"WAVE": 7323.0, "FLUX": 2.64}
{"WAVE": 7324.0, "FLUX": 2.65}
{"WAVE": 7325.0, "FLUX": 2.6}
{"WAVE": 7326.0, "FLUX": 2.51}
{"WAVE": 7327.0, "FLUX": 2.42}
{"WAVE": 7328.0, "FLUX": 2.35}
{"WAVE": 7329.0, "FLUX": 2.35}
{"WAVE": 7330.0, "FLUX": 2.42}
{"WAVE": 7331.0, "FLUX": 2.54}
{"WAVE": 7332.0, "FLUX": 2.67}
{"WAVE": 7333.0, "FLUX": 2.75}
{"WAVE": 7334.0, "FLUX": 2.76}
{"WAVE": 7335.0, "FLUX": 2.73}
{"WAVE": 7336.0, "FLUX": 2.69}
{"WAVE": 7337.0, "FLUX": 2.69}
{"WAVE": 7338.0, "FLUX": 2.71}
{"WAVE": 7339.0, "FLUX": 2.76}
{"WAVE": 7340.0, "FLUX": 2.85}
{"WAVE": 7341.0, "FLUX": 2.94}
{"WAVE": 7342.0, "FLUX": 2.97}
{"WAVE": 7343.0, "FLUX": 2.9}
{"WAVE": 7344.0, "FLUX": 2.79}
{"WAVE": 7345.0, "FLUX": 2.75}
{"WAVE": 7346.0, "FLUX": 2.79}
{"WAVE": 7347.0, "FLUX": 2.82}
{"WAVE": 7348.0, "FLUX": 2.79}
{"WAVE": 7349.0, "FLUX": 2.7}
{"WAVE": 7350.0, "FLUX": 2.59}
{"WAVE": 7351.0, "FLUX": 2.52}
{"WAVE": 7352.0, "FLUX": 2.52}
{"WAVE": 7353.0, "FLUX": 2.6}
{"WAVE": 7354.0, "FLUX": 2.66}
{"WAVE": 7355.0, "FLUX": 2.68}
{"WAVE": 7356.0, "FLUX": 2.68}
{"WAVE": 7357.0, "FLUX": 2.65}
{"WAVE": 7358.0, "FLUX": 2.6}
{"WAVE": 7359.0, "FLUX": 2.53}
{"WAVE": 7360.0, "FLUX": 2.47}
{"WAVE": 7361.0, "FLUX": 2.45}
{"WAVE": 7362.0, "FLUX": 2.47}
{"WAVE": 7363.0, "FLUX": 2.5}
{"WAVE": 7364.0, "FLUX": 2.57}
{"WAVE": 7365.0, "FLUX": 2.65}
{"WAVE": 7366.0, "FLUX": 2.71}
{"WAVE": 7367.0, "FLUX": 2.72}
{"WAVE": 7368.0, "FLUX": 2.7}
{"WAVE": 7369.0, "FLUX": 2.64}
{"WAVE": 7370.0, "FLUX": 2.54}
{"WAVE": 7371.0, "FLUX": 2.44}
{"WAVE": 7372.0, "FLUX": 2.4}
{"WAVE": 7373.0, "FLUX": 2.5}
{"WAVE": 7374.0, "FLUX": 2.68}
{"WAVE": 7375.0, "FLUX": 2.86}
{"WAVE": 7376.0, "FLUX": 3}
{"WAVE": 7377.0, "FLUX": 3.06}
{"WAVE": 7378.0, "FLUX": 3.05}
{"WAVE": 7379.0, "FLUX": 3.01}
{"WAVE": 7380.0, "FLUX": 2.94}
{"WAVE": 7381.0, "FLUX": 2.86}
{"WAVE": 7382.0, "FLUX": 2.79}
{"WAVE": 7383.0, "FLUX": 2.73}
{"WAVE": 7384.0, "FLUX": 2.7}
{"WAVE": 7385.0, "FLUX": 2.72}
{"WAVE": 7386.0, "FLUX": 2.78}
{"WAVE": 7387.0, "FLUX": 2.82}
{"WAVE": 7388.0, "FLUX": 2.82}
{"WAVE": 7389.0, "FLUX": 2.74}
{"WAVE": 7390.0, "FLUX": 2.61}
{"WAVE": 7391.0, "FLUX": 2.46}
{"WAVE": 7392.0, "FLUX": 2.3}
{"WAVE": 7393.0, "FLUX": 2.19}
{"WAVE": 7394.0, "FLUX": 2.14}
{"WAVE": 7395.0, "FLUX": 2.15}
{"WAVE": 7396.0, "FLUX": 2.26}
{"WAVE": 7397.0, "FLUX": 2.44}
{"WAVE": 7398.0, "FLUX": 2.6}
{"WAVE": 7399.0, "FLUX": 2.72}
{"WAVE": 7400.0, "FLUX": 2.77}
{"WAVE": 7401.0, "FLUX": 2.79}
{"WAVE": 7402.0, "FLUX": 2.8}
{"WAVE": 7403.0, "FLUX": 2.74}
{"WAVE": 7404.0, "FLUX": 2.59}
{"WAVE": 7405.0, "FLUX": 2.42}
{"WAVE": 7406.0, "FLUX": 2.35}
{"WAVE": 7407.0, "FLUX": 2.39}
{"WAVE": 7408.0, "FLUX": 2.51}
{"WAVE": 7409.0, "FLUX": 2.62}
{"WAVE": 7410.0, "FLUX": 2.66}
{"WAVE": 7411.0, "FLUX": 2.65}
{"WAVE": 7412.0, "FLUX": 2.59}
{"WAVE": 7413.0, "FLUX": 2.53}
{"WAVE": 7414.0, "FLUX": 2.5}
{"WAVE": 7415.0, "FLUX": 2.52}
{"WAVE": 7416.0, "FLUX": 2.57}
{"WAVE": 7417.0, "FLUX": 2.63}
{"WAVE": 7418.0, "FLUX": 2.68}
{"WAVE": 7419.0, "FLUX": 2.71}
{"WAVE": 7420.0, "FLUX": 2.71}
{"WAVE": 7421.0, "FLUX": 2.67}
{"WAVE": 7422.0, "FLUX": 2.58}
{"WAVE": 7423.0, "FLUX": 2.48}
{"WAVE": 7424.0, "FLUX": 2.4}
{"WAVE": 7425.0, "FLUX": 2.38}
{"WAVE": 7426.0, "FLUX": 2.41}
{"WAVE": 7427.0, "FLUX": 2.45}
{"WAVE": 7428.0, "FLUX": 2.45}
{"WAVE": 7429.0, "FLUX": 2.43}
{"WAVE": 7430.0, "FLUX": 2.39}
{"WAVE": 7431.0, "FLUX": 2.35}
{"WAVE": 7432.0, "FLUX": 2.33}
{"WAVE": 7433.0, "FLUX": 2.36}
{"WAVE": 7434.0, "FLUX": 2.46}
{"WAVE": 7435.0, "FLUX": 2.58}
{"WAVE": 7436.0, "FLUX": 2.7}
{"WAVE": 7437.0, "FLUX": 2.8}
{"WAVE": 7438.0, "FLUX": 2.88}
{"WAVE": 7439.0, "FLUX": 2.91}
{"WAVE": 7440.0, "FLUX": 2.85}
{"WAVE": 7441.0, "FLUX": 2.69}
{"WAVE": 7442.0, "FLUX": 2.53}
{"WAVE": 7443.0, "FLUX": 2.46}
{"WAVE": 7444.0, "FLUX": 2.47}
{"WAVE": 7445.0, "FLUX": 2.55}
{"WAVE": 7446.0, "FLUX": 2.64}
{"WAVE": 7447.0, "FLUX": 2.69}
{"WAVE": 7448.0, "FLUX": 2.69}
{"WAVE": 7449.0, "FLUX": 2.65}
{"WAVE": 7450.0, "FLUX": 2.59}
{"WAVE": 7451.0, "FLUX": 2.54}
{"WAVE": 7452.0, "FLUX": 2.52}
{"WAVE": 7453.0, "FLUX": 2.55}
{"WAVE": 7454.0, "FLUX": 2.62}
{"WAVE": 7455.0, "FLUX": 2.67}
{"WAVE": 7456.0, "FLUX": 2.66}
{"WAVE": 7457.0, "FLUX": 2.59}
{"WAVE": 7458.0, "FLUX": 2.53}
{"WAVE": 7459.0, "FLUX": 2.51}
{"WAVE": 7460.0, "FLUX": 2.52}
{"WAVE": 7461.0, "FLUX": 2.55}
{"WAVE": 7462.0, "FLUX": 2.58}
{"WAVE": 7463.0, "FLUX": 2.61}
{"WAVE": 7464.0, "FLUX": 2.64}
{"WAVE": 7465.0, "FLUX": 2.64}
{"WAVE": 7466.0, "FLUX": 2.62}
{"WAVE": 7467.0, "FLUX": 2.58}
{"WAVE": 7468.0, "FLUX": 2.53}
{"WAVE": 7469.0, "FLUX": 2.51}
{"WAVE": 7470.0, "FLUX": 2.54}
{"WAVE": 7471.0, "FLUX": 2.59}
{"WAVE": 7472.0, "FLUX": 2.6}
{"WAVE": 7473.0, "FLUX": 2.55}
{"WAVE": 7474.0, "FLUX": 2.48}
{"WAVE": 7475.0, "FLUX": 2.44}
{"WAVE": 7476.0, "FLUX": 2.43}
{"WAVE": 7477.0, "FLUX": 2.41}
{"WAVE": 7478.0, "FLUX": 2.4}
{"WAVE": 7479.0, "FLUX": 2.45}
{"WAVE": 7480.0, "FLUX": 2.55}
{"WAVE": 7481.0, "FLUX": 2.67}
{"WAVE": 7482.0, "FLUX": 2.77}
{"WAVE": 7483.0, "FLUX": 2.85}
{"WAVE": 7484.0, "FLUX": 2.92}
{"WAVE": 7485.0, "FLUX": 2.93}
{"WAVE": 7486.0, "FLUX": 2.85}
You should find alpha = 3.0 A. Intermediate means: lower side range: 2.79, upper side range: 2.58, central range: 2.56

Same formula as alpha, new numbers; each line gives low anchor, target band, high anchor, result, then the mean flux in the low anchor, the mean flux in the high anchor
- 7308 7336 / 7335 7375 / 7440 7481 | -1.1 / 2.6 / 2.56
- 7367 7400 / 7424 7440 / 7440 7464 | 0.5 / 2.65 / 2.59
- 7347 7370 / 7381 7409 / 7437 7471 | 0.4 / 2.61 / 2.61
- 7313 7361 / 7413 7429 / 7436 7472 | 0.5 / 2.65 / 2.62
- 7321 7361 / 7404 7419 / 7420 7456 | 0.2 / 2.65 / 2.57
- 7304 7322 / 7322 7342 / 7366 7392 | 0.2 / 2.64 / 2.73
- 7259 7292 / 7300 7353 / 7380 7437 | -1.8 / 2.59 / 2.56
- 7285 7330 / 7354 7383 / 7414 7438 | -1.1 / 2.64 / 2.53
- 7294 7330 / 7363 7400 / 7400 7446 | -0.7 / 2.65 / 2.57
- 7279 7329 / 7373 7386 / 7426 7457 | -1.3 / 2.62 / 2.58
